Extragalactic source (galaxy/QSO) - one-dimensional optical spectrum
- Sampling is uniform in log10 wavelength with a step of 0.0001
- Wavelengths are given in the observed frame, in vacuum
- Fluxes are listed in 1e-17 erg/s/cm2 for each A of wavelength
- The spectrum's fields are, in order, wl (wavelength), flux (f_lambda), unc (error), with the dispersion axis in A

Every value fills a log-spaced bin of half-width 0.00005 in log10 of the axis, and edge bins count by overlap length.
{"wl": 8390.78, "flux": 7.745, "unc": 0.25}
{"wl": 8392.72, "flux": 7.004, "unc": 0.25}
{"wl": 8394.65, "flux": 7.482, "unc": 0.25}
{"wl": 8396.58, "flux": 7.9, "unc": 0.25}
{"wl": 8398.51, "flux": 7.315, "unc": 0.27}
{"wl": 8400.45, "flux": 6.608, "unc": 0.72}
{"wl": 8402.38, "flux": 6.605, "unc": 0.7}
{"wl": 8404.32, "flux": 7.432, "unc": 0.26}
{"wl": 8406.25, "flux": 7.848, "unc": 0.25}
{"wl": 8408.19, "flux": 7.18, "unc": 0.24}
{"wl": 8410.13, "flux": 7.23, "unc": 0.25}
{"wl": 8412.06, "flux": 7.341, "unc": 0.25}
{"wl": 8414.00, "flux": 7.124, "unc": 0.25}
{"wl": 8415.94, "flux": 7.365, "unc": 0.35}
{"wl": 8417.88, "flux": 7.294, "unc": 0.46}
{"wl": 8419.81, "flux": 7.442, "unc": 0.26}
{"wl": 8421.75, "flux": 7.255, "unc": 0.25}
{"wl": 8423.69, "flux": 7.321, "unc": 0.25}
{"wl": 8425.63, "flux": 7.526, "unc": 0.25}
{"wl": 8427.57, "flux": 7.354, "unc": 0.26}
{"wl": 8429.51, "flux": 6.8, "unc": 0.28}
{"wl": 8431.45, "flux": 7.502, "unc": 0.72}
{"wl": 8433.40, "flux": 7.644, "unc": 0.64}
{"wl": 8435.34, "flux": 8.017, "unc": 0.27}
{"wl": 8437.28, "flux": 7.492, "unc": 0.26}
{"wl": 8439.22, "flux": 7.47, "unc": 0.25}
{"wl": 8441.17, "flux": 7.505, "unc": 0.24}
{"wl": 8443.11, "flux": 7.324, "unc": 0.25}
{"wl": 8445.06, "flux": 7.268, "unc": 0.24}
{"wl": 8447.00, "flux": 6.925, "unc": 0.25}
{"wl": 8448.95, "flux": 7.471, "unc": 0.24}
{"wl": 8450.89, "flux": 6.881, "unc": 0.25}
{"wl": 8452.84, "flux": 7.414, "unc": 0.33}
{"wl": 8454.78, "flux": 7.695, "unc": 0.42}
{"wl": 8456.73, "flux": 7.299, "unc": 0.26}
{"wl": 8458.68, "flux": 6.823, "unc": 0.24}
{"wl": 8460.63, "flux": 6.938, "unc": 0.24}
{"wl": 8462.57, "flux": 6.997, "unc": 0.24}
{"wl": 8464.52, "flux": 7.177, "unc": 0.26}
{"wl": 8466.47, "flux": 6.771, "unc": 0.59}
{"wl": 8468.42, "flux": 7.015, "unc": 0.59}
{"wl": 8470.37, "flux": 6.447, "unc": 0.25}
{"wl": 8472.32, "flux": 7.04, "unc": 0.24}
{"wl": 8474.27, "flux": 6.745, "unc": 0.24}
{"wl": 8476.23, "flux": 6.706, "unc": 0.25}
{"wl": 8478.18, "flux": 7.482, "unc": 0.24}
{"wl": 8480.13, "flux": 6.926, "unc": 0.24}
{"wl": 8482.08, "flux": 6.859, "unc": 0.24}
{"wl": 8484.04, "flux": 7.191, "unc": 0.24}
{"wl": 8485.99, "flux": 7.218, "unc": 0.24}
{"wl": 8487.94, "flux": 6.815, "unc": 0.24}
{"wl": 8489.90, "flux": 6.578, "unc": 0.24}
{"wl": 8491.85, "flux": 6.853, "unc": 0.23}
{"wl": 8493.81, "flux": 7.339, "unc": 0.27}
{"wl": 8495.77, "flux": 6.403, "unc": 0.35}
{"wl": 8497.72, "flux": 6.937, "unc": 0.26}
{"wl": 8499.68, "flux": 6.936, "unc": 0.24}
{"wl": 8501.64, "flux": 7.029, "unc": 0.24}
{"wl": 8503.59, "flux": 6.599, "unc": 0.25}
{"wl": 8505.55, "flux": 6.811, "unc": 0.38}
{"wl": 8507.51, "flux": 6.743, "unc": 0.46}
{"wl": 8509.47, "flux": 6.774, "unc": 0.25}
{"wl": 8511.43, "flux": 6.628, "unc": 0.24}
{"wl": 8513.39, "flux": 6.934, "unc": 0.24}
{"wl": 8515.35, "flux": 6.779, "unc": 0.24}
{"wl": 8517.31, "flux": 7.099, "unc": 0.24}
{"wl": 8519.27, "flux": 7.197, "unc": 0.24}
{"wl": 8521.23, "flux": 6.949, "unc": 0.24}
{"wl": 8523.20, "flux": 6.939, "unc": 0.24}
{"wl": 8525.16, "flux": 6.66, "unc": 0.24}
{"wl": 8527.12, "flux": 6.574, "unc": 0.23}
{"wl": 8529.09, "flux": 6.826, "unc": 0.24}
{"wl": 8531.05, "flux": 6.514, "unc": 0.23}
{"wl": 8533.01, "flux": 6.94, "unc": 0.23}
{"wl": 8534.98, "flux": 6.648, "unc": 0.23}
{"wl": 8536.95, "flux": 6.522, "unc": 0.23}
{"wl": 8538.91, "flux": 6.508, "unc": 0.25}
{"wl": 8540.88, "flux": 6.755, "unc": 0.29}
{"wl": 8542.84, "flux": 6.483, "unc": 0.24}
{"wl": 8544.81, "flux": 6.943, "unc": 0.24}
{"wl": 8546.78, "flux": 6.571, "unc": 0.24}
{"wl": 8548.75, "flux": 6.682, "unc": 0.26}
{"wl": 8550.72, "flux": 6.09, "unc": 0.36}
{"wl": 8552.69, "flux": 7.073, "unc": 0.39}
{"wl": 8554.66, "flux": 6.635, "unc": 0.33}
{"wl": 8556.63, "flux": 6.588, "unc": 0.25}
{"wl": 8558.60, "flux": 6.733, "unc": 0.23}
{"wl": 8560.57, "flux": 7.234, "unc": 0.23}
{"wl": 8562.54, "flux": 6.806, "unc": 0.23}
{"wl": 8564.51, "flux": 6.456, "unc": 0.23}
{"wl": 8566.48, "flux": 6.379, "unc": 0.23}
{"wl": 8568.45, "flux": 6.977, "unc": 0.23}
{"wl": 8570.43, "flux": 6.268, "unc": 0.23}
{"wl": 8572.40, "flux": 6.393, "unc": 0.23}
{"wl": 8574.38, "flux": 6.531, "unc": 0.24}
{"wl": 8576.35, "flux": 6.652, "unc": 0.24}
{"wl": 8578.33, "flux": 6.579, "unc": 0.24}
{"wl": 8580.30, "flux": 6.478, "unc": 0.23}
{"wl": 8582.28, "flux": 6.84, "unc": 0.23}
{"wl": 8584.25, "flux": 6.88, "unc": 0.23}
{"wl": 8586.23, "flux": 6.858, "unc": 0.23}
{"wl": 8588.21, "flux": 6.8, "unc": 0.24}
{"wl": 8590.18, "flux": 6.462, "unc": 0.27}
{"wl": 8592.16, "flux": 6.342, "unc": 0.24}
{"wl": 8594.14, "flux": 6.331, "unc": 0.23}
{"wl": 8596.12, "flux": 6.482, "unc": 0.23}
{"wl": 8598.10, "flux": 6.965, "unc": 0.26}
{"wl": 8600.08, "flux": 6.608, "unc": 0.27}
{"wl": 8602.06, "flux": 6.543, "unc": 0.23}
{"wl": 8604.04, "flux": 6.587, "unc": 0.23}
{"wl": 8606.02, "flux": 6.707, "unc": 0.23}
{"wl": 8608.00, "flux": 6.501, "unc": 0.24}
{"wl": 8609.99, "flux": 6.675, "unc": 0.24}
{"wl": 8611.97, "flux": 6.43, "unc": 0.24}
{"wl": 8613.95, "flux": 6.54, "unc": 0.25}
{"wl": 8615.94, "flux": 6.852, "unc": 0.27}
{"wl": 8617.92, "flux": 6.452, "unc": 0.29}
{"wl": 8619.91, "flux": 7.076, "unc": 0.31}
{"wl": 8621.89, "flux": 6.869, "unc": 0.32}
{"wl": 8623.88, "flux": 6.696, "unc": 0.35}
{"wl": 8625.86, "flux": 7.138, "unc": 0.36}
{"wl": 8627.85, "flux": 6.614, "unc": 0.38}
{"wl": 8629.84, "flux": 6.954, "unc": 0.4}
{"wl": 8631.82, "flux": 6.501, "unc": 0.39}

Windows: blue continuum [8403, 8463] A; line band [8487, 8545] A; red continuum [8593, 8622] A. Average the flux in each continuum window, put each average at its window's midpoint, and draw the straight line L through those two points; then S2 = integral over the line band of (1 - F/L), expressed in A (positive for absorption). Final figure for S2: 1.7 A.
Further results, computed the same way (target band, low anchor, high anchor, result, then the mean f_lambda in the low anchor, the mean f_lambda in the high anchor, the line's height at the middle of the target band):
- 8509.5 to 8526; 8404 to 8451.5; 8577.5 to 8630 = 0.3 A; 7.36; 6.67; 7.01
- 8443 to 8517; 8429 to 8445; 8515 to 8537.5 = 1.9 A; 7.47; 6.81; 7.15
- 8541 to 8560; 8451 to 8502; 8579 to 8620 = 0.3 A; 6.98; 6.63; 6.77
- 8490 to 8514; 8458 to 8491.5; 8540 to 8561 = 0.1 A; 6.93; 6.69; 6.84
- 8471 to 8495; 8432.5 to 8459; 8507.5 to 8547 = 0.5 A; 7.39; 6.77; 7.1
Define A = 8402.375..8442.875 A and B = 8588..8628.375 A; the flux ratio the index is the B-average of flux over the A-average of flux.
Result 0.9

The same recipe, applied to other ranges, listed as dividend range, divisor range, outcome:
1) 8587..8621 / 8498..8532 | 0.97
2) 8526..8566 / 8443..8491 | 0.95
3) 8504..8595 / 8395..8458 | 0.91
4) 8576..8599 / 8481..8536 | 0.97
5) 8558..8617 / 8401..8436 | 0.90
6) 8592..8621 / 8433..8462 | 0.90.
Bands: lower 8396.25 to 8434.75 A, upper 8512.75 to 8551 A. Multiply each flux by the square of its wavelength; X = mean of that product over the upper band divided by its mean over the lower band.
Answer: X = 0.9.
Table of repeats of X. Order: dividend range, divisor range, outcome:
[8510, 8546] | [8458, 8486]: 0.99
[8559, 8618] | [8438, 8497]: 0.97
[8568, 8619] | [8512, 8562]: 0.99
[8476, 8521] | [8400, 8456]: 0.96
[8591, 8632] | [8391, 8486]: 0.96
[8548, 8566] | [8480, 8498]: 0.98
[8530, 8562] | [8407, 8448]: 0.93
